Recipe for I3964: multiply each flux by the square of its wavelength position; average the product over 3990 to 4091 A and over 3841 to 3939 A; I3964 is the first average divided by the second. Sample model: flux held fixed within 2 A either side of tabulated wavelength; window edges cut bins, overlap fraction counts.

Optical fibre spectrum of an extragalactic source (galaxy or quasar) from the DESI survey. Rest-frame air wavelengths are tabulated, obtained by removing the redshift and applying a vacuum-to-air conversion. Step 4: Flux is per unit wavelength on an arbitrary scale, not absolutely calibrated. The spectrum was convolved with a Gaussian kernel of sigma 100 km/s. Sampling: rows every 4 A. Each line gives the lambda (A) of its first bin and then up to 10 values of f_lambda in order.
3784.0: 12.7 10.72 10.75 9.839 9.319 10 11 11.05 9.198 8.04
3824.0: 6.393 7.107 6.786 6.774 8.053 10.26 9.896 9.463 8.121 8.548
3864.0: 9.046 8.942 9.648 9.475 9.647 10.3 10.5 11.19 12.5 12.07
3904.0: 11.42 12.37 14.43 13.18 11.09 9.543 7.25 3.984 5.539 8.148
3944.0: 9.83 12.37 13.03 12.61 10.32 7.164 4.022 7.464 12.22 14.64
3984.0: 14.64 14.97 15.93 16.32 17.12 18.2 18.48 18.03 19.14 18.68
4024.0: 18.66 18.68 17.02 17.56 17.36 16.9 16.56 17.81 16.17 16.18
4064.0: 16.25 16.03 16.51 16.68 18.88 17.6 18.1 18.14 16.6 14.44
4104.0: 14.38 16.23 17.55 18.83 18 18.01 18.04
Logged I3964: 1.9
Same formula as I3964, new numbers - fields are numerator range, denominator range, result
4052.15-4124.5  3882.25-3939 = 1.79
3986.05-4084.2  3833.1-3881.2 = 2.11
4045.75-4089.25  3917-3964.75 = 1.93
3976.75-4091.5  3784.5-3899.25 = 1.99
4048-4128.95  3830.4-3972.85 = 1.94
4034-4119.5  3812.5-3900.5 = 2.06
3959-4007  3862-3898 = 1.35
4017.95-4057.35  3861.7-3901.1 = 1.85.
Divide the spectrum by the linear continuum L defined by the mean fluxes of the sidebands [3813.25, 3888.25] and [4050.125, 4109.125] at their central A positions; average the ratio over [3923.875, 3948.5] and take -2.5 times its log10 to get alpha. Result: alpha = 0.45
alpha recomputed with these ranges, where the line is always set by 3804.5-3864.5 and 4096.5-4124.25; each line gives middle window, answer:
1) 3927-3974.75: 0.372 mag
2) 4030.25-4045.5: -0.181 mag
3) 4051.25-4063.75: -0.096 mag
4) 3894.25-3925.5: -0.120 mag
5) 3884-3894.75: -0.061 mag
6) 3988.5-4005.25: -0.237 mag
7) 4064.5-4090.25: -0.100 mag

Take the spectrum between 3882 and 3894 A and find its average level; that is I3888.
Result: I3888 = 10.7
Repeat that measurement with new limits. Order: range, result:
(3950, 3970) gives 9.43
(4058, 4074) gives 16.2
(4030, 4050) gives 17.1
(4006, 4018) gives 18.6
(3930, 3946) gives 6.88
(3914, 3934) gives 9.01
